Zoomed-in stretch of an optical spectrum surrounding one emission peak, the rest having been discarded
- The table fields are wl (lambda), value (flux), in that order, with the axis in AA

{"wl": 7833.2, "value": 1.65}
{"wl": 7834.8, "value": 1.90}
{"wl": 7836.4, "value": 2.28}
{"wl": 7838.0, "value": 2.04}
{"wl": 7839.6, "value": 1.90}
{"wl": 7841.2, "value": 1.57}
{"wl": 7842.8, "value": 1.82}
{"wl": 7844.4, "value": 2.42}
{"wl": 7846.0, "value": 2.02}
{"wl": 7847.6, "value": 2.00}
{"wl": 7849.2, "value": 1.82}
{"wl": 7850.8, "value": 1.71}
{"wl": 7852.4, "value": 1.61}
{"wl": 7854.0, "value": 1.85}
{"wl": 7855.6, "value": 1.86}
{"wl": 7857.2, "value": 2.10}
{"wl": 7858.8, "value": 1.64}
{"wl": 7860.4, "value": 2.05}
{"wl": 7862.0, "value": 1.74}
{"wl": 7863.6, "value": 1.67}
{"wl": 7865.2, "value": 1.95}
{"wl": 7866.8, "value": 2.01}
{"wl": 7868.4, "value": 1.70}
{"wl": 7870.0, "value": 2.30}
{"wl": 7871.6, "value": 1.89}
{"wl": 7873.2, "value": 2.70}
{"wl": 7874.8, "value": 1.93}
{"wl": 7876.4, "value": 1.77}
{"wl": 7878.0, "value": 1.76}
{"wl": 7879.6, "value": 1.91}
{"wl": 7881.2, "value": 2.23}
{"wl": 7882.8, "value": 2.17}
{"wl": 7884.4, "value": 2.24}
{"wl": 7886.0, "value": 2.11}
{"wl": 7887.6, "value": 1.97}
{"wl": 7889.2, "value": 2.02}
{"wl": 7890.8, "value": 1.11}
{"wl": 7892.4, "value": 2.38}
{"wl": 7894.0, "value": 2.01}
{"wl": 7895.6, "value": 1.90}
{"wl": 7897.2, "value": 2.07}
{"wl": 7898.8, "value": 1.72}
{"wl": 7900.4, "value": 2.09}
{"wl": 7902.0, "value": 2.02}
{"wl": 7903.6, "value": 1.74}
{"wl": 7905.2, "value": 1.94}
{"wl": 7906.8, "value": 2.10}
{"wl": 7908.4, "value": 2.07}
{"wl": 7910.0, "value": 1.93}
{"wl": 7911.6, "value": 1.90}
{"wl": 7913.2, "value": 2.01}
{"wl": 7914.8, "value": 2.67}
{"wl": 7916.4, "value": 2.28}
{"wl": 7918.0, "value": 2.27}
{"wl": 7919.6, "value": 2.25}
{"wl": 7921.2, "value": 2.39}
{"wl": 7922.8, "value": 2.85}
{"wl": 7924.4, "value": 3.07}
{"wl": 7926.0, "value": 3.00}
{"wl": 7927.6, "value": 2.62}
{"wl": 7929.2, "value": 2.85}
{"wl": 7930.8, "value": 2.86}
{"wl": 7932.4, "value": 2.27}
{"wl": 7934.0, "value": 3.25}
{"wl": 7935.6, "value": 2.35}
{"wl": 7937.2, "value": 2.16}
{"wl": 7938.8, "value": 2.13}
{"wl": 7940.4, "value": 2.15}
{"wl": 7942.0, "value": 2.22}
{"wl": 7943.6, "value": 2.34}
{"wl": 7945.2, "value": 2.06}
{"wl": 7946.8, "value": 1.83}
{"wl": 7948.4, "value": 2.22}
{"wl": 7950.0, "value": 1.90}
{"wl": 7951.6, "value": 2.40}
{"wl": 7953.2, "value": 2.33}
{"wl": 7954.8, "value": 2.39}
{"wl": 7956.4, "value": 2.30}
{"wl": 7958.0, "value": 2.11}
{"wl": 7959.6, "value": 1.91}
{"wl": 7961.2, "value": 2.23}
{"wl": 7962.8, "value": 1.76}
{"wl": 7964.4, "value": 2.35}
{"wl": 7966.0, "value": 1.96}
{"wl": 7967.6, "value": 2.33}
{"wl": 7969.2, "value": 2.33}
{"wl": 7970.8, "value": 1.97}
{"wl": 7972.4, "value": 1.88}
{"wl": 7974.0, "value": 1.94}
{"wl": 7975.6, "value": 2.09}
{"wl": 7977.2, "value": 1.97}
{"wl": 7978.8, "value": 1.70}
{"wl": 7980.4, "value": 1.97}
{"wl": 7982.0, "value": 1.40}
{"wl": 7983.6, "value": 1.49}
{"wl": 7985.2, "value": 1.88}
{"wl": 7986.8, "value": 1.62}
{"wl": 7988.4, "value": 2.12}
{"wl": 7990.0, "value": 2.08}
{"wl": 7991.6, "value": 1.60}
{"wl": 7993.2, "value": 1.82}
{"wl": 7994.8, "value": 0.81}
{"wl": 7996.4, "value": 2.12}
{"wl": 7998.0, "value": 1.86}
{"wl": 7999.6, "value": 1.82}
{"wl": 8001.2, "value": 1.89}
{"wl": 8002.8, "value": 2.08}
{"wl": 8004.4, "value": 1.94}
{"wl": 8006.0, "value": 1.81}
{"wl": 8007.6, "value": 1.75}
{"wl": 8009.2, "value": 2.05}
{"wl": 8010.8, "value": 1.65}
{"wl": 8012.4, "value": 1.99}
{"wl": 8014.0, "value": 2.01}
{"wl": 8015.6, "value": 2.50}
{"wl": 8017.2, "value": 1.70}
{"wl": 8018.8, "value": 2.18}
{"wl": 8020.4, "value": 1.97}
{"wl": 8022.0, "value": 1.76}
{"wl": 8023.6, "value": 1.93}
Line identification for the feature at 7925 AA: H-gamma 4340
